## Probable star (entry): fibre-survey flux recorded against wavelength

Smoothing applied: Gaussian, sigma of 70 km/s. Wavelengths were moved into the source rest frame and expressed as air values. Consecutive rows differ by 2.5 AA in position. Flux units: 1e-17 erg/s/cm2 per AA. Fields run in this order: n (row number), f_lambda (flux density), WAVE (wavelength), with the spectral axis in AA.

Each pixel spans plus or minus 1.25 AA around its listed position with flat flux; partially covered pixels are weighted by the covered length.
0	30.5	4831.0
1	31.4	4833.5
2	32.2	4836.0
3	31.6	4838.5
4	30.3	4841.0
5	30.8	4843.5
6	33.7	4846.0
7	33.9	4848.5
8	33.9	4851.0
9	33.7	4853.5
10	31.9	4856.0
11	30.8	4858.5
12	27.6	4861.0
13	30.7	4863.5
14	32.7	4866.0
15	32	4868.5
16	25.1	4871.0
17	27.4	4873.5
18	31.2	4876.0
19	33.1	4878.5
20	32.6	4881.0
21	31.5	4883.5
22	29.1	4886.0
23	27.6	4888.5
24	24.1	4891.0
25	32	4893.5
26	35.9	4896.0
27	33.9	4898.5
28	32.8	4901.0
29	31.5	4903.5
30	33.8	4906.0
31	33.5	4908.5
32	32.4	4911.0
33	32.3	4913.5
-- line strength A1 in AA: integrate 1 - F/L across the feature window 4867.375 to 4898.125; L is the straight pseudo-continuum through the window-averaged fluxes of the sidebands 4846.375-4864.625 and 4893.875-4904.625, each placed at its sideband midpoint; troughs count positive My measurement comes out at 2.45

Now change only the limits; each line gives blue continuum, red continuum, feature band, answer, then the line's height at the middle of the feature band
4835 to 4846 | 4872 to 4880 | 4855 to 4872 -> 0.36 AA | 30.8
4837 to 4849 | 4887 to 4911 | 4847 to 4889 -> 1.17 AA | 31.8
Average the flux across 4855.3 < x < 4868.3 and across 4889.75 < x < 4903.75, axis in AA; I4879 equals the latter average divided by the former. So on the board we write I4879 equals 1.03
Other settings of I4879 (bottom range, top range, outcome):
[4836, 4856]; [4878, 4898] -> 0.95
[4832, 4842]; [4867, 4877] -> 0.92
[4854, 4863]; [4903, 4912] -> 1.08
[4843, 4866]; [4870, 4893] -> 0.91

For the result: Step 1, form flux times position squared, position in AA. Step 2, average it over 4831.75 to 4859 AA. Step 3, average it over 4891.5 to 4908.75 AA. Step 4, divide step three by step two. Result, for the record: 1.0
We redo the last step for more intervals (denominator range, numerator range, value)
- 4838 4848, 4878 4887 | 1.01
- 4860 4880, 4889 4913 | 1.08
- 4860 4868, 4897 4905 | 1.09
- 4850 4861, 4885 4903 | 0.98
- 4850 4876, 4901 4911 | 1.09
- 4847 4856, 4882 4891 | 0.87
